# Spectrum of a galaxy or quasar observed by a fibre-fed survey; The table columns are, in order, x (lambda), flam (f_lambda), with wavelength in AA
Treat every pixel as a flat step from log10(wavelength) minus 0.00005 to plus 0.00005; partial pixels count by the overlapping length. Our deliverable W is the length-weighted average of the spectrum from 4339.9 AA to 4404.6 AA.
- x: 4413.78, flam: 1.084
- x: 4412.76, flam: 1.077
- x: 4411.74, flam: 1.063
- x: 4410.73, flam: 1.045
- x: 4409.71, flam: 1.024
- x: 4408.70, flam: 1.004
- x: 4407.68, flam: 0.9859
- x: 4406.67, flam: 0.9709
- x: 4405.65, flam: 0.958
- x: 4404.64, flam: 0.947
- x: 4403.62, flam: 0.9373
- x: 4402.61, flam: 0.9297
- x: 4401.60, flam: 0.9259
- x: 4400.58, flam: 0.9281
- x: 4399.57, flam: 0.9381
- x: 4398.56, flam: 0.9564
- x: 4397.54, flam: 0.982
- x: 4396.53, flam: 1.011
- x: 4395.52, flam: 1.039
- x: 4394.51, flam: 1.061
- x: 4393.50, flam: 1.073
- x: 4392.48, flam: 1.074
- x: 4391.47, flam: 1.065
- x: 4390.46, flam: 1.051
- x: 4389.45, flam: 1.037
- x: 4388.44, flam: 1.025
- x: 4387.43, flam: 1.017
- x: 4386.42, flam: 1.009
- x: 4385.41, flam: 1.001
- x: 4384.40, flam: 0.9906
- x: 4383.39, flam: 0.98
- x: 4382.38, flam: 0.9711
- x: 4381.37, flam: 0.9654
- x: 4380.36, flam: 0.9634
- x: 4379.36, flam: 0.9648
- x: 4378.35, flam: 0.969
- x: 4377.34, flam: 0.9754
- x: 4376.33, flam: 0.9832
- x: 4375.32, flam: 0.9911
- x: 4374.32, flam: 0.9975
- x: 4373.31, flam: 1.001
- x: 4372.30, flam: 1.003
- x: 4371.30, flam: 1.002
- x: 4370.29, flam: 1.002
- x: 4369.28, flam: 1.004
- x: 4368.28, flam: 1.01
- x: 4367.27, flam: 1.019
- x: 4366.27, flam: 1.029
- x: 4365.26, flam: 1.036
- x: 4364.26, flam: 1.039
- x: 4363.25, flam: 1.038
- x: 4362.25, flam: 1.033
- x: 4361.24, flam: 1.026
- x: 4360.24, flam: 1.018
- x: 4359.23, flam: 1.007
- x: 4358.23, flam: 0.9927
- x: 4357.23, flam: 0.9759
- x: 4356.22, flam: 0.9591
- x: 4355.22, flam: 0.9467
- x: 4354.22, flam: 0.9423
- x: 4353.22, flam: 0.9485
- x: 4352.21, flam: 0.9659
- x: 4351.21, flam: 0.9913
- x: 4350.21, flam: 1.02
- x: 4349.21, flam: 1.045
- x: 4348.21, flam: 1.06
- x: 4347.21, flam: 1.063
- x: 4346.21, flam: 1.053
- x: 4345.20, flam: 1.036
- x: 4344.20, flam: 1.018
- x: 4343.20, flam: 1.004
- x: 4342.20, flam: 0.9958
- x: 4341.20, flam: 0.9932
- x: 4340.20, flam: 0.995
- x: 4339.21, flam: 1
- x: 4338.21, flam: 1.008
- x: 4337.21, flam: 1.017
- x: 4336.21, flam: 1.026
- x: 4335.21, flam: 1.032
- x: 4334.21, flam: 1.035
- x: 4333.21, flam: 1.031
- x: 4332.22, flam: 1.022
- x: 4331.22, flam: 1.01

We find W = 1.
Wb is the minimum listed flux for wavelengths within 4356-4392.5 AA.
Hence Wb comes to 0.9591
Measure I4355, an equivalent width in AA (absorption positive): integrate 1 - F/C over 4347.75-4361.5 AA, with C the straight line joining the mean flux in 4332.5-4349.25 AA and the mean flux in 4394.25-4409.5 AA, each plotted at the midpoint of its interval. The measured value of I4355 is 0.27 AA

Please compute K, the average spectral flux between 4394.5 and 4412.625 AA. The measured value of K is 0.984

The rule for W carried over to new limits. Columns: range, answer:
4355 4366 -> 1.01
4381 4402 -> 1.01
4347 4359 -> 0.992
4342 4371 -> 1.01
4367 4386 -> 0.989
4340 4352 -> 1.02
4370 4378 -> 0.993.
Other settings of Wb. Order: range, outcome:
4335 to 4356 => 0.9423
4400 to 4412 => 0.9259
